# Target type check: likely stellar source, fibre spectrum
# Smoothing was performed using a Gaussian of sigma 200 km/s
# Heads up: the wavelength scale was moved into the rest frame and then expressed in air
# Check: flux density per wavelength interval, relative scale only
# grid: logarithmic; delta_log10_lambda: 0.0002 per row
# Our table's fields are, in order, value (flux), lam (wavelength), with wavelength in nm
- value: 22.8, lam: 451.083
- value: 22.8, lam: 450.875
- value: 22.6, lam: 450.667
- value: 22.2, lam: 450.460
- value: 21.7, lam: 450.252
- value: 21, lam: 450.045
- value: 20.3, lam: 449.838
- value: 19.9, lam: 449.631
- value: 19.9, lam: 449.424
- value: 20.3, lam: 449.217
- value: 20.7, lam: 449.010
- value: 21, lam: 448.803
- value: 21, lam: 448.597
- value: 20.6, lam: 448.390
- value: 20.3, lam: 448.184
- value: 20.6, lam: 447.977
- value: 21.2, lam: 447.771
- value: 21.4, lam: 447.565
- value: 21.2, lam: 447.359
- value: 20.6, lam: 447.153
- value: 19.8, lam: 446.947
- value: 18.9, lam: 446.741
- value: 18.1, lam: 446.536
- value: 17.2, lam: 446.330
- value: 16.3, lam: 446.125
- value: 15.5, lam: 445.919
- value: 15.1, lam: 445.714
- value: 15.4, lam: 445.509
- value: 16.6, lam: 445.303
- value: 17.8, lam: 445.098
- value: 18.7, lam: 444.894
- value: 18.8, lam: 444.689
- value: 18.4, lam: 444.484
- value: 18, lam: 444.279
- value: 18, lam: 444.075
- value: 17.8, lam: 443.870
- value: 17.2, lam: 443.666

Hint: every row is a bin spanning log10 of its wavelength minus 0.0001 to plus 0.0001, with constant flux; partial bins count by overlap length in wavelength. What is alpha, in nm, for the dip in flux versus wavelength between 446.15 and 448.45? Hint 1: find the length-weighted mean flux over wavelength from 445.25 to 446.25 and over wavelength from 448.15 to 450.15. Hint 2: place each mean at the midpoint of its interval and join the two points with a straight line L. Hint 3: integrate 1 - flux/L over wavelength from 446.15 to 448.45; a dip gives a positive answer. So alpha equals -0.25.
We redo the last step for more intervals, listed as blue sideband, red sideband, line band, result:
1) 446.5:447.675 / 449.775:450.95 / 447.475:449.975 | 0.041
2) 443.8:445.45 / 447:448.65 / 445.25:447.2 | 0.215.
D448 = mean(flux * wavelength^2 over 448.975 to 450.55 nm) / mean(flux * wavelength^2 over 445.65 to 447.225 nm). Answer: 1.19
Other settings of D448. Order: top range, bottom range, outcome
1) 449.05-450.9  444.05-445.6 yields 1.22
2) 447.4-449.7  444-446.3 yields 1.22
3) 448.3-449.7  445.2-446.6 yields 1.28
